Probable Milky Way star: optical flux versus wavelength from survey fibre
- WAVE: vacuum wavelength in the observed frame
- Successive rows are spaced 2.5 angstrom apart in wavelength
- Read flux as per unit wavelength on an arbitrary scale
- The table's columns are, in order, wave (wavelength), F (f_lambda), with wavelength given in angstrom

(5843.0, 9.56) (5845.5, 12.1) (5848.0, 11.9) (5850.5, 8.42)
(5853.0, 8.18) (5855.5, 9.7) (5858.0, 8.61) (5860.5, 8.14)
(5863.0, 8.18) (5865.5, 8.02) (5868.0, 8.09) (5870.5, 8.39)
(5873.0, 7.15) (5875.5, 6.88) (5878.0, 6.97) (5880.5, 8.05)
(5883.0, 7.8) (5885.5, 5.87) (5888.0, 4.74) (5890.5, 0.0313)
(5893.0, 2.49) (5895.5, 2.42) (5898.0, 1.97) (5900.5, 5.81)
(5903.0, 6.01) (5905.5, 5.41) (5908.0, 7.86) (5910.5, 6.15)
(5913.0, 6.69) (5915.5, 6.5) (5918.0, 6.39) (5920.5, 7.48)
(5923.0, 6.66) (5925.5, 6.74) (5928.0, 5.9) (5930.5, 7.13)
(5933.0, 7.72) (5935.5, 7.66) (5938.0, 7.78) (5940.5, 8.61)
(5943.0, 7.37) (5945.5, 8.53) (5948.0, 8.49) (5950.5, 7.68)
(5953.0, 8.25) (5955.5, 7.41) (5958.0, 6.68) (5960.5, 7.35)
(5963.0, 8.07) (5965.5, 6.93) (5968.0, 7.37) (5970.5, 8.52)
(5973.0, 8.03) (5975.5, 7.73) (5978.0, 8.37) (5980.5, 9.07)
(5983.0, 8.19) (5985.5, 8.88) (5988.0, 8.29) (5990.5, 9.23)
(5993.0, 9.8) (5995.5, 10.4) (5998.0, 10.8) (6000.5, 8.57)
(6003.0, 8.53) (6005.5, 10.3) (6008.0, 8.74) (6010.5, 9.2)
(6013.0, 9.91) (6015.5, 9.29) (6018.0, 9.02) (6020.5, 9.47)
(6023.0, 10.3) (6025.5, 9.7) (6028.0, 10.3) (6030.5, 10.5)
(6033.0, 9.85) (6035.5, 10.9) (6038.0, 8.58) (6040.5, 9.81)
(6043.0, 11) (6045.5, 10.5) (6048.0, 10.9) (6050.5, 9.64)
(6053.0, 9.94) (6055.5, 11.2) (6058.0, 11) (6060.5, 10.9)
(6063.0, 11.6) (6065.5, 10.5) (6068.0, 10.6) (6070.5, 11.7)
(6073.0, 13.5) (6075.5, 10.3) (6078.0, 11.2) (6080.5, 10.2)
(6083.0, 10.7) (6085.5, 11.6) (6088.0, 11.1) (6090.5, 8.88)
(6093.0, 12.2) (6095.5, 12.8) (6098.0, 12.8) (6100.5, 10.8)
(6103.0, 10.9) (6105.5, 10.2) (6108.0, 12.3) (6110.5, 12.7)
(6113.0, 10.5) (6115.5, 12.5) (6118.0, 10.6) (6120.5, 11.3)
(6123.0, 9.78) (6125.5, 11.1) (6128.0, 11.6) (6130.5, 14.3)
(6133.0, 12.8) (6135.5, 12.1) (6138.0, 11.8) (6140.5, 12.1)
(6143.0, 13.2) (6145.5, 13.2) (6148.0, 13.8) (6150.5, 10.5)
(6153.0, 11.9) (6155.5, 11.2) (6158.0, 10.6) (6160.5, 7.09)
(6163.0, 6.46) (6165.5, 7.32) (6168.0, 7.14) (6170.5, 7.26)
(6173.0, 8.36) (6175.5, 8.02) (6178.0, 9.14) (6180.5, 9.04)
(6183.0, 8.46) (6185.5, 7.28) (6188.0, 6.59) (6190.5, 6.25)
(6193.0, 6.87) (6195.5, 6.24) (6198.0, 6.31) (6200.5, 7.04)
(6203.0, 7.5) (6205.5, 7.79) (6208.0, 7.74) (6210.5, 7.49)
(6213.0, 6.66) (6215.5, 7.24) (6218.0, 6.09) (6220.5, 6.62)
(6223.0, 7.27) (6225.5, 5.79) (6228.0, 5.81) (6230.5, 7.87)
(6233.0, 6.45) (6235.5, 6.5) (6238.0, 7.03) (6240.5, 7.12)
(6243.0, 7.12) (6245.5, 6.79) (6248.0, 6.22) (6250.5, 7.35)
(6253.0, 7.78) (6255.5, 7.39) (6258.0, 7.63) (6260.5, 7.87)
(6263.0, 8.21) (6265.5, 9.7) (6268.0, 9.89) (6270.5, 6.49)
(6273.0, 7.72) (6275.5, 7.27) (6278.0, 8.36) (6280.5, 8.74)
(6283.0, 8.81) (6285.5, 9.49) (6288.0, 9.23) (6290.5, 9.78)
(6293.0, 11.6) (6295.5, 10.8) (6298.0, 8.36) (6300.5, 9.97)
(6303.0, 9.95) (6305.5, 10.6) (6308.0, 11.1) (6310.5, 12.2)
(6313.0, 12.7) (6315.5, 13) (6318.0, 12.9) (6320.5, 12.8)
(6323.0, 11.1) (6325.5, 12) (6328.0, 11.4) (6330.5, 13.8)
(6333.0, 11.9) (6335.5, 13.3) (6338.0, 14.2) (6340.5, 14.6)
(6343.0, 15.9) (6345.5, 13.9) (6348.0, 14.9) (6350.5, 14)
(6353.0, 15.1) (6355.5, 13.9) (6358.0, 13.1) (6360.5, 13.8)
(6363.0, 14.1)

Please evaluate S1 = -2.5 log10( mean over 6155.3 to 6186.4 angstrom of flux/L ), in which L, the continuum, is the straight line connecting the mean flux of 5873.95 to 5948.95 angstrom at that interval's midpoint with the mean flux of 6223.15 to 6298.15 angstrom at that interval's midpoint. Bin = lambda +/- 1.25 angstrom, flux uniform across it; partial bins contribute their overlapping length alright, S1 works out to -0.09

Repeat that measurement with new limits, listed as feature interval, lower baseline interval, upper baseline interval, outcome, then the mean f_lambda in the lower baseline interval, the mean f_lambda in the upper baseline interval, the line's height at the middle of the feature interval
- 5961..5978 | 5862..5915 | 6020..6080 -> 0.06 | 5.95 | 10.6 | 8.28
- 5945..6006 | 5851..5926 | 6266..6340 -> -0.15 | 6.46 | 10.7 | 7.35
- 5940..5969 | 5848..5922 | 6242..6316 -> -0.10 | 6.59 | 9.04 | 7.02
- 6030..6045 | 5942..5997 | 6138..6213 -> -0.20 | 8.23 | 8.7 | 8.38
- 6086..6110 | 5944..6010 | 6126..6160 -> -0.03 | 8.47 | 12.1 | 11.1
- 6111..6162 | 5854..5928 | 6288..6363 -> -0.18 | 6.38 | 12.5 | 9.83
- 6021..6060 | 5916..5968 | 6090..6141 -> -0.05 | 7.43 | 11.7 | 9.83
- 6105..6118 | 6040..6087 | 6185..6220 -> -0.22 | 10.9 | 6.92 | 9.53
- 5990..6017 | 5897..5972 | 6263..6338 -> -0.23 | 7.06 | 10.5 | 7.71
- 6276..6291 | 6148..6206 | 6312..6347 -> 0.29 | 8.14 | 13.1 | 11.6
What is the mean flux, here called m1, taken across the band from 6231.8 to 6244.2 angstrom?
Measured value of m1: 6.84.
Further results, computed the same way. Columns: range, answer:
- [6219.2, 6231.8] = 6.67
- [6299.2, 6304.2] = 9.94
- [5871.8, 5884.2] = 7.37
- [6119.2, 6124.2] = 10.5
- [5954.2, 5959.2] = 7.06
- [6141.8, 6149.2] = 13.4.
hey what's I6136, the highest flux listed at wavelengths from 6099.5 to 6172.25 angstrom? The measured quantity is 14.3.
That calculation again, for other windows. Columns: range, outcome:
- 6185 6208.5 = 7.79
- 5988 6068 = 11.6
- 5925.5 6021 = 10.8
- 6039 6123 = 13.5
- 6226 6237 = 7.87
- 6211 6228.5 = 7.27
